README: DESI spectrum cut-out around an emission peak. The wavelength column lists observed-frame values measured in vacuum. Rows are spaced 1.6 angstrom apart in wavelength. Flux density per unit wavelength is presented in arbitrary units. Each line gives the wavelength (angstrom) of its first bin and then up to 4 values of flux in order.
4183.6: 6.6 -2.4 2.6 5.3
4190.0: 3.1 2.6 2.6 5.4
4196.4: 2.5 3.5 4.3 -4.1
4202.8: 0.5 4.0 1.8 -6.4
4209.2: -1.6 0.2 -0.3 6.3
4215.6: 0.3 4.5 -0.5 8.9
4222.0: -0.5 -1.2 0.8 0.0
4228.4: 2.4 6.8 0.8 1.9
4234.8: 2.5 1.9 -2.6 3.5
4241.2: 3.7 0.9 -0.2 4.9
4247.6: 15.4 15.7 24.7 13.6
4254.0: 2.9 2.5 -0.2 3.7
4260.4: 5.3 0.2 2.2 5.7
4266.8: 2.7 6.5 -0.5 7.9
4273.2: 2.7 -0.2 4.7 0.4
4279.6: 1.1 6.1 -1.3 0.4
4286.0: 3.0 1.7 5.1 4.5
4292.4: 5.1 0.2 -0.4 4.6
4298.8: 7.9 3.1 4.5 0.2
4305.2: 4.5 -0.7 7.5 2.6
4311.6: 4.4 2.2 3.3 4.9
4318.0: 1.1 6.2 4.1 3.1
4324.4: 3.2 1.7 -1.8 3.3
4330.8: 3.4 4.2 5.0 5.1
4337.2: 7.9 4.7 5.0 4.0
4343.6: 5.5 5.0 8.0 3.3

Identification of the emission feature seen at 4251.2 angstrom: [O II] 3727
